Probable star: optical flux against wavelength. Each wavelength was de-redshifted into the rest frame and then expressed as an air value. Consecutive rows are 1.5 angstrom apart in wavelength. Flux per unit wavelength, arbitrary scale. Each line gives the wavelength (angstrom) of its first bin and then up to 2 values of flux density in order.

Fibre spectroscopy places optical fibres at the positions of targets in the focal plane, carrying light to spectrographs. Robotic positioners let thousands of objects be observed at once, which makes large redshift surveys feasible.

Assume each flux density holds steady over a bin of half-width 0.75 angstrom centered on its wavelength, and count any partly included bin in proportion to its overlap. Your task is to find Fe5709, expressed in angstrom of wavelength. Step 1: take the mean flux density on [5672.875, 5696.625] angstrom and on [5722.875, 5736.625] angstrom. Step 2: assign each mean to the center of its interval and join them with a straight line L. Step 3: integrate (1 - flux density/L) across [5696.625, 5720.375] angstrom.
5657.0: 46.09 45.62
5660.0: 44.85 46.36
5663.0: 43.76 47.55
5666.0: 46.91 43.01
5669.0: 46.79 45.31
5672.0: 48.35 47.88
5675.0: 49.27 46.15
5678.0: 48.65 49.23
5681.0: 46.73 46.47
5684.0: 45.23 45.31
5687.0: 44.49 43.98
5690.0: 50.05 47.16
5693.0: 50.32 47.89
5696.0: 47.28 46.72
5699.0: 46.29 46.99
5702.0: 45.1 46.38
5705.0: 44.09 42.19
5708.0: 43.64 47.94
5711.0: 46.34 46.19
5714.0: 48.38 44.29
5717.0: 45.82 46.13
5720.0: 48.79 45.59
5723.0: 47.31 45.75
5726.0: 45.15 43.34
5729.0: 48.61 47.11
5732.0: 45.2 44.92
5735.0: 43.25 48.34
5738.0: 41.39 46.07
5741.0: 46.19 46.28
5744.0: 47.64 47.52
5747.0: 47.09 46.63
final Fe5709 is 0.3 angstrom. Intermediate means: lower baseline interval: 47.3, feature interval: 45.9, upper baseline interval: 45.7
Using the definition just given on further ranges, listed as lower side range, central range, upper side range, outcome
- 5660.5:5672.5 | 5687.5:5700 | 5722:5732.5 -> -0.4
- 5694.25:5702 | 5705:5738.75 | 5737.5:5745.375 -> 0.4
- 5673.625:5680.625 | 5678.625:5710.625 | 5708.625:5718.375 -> 0.7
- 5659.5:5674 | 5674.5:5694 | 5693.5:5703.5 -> -0.3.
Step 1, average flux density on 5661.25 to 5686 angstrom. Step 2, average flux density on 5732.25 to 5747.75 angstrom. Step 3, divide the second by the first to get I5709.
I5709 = 1.0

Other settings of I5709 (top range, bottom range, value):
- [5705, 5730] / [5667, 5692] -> 0.98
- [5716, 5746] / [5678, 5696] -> 0.98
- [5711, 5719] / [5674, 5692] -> 0.98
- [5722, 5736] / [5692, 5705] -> 0.97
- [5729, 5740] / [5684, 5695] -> 0.97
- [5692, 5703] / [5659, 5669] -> 1.04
